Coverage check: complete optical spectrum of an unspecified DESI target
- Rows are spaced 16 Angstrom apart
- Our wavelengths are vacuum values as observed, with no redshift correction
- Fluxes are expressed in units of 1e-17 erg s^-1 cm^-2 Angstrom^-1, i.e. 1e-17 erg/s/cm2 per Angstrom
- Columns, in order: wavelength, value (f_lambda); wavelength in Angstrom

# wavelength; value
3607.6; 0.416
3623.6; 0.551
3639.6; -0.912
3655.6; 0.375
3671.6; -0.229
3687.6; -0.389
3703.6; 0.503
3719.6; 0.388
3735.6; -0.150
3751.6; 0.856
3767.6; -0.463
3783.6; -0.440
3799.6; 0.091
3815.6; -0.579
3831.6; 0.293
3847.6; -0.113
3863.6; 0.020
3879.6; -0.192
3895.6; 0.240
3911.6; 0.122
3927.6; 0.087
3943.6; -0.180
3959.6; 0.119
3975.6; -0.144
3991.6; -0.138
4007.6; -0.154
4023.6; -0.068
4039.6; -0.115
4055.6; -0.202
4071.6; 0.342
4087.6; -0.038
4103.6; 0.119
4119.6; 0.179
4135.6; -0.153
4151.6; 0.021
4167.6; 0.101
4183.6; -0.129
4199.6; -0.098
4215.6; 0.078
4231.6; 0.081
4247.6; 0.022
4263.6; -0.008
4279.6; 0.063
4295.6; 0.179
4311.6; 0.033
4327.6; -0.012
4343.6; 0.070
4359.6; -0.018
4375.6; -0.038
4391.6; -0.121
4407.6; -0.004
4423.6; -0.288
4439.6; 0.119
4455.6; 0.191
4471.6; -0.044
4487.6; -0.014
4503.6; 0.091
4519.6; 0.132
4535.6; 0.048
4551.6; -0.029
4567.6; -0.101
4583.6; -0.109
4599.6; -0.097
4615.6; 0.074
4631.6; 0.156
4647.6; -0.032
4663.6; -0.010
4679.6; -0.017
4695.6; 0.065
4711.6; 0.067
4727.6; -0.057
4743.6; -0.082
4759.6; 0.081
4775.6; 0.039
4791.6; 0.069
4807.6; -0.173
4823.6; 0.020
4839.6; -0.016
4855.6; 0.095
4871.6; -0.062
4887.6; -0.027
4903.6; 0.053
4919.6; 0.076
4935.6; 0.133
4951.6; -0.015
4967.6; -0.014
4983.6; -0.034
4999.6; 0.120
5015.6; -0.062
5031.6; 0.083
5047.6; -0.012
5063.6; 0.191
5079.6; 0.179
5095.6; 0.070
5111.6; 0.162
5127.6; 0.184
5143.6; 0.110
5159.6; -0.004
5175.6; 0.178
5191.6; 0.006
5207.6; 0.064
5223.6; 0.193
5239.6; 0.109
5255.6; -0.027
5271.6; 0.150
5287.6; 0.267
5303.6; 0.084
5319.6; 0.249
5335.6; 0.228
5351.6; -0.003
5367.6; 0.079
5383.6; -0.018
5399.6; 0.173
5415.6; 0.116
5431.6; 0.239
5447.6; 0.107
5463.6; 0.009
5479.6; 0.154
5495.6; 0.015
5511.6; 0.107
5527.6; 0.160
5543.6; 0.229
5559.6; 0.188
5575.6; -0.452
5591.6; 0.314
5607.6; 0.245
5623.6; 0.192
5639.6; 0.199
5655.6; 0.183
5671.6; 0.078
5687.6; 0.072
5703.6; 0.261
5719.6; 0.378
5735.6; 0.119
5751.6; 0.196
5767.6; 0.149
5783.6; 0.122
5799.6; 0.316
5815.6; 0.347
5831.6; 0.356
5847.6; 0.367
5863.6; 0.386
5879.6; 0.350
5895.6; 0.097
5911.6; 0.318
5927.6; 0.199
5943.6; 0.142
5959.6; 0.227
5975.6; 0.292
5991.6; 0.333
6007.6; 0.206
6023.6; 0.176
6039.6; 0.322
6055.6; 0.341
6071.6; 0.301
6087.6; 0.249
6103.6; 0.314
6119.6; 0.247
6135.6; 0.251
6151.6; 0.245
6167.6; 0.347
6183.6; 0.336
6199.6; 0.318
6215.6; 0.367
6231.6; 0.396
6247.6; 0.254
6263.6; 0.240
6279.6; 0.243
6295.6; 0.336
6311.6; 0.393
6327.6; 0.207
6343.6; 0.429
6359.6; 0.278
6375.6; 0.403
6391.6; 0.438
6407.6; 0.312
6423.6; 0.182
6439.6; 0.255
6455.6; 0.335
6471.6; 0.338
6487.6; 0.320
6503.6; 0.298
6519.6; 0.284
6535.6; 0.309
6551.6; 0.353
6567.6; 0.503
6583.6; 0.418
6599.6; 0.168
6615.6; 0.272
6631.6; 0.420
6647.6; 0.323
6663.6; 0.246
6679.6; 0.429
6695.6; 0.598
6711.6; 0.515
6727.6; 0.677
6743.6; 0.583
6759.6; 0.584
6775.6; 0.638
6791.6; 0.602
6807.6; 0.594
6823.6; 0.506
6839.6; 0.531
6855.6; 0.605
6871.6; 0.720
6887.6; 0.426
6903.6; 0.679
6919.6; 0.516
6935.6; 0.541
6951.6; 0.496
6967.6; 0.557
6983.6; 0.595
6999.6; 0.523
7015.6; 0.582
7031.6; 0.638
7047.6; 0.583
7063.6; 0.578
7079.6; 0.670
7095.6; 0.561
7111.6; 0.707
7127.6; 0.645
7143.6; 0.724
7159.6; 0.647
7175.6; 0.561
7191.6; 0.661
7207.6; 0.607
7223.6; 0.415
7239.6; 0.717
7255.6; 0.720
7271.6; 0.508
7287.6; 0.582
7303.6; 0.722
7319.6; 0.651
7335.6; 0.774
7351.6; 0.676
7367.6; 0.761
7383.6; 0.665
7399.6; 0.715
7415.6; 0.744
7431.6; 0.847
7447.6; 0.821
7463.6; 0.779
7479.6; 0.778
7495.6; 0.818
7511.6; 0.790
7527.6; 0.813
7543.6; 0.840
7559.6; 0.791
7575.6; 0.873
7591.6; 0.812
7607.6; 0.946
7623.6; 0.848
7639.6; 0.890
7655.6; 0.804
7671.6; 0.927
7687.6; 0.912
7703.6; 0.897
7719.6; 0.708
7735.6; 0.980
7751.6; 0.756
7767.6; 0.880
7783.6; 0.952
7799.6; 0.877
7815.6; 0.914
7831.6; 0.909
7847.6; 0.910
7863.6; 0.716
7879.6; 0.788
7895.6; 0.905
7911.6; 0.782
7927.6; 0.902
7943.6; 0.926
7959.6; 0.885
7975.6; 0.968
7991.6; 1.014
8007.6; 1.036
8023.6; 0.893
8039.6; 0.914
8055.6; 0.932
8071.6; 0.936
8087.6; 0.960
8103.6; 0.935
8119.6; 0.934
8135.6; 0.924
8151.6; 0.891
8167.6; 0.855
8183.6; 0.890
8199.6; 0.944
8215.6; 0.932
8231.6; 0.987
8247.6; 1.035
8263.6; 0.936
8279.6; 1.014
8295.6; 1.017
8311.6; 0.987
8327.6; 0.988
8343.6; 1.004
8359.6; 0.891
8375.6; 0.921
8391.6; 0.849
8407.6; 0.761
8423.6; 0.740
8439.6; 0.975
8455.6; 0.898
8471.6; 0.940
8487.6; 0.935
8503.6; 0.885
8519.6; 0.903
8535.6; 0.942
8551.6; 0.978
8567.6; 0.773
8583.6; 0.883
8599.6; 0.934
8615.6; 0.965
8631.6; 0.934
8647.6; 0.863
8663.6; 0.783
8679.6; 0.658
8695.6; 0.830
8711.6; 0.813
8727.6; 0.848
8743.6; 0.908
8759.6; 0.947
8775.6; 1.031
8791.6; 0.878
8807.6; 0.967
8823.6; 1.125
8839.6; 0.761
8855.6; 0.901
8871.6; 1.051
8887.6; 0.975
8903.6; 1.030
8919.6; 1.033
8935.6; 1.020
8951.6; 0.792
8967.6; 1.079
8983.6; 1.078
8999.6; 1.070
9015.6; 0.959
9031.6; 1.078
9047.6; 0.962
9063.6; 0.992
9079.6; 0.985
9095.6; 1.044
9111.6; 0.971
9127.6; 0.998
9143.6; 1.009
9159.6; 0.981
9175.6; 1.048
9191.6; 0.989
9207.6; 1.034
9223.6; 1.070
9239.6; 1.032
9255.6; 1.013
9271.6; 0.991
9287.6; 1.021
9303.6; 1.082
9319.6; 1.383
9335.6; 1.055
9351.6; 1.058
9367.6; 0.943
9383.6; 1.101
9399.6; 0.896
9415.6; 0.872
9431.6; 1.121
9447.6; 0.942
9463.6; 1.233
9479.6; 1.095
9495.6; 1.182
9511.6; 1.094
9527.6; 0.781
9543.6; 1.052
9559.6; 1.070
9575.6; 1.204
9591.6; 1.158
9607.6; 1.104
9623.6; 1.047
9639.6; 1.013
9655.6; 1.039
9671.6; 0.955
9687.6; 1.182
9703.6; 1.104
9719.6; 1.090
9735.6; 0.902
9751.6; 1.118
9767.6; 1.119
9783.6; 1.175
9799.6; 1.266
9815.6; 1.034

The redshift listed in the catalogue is 0.678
